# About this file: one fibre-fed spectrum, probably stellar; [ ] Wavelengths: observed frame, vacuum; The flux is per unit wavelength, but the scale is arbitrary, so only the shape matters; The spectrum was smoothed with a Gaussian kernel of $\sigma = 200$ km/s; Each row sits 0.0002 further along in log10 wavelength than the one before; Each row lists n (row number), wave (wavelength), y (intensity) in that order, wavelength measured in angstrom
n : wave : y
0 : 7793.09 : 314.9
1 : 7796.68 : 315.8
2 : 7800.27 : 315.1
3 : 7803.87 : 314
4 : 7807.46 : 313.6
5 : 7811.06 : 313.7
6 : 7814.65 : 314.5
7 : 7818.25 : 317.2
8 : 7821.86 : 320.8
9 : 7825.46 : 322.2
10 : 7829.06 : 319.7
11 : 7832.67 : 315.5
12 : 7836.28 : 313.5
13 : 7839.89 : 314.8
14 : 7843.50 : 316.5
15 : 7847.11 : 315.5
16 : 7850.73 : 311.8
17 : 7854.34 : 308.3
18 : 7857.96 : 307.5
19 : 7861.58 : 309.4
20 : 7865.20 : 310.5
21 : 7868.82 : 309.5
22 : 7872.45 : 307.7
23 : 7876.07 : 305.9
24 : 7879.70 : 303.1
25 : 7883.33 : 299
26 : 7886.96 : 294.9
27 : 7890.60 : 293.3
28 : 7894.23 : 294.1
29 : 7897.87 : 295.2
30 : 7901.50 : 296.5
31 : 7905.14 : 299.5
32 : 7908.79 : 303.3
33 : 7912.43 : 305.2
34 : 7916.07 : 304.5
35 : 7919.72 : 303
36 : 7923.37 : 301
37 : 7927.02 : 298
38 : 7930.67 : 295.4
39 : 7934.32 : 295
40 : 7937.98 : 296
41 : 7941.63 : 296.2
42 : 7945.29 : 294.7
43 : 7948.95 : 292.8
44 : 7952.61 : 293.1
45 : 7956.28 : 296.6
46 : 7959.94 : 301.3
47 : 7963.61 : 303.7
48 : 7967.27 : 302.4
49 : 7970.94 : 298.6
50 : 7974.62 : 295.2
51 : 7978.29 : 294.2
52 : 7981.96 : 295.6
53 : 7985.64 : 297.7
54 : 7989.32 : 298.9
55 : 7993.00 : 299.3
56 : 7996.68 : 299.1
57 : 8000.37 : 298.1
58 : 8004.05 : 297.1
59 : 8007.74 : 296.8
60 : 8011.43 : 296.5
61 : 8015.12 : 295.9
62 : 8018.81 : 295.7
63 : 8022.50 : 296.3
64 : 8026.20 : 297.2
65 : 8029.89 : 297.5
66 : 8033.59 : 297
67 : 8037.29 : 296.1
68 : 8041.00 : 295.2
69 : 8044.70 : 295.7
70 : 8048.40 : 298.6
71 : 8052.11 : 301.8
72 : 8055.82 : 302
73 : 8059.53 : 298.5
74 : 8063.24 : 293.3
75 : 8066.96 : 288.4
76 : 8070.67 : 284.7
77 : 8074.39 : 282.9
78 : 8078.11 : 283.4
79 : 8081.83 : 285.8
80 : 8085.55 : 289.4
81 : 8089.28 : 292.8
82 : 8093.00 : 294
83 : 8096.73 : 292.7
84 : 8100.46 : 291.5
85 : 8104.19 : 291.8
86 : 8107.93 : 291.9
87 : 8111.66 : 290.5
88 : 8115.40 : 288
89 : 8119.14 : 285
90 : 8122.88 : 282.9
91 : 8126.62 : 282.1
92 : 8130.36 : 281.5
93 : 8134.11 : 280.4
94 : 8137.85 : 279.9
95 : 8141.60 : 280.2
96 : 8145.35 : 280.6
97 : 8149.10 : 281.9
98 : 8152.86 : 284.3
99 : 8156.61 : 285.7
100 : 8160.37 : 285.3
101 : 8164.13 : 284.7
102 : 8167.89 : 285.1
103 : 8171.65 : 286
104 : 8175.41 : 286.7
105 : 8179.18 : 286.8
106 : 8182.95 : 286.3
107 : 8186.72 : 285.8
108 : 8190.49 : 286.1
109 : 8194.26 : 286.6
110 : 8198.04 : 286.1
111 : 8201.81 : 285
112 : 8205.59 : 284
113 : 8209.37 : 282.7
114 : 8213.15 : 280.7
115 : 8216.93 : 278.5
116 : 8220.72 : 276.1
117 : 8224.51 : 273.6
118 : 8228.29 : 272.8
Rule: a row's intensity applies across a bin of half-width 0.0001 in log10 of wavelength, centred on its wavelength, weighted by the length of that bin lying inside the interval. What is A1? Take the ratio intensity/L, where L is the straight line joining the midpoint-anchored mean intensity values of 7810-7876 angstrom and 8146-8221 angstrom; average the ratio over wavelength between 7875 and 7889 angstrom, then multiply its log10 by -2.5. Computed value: 0.04 mag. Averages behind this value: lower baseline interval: 314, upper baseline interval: 284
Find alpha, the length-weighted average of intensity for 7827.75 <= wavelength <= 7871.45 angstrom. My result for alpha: 312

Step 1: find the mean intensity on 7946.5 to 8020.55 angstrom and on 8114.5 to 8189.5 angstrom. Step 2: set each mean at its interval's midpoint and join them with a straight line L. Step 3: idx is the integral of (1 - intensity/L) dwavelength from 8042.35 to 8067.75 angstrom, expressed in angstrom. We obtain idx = -0.48 angstrom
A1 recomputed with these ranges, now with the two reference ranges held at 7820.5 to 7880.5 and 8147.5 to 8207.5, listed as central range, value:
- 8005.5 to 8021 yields 0.01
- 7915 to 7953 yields 0.03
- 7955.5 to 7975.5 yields 0.01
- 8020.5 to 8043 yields 0.00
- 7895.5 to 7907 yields 0.04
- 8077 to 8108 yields 0.01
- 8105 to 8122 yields 0.01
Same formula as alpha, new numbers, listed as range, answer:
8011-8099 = 294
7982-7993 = 298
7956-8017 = 298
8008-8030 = 297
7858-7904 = 302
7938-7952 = 295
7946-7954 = 293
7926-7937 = 296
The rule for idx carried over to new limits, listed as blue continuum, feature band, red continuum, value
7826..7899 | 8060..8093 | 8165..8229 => 0.40 angstrom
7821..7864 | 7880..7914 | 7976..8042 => 1.17 angstrom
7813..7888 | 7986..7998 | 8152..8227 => 0.04 angstrom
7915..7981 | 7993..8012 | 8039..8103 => -0.15 angstrom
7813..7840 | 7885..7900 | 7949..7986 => 0.66 angstrom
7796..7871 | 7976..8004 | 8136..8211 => 0.28 angstrom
